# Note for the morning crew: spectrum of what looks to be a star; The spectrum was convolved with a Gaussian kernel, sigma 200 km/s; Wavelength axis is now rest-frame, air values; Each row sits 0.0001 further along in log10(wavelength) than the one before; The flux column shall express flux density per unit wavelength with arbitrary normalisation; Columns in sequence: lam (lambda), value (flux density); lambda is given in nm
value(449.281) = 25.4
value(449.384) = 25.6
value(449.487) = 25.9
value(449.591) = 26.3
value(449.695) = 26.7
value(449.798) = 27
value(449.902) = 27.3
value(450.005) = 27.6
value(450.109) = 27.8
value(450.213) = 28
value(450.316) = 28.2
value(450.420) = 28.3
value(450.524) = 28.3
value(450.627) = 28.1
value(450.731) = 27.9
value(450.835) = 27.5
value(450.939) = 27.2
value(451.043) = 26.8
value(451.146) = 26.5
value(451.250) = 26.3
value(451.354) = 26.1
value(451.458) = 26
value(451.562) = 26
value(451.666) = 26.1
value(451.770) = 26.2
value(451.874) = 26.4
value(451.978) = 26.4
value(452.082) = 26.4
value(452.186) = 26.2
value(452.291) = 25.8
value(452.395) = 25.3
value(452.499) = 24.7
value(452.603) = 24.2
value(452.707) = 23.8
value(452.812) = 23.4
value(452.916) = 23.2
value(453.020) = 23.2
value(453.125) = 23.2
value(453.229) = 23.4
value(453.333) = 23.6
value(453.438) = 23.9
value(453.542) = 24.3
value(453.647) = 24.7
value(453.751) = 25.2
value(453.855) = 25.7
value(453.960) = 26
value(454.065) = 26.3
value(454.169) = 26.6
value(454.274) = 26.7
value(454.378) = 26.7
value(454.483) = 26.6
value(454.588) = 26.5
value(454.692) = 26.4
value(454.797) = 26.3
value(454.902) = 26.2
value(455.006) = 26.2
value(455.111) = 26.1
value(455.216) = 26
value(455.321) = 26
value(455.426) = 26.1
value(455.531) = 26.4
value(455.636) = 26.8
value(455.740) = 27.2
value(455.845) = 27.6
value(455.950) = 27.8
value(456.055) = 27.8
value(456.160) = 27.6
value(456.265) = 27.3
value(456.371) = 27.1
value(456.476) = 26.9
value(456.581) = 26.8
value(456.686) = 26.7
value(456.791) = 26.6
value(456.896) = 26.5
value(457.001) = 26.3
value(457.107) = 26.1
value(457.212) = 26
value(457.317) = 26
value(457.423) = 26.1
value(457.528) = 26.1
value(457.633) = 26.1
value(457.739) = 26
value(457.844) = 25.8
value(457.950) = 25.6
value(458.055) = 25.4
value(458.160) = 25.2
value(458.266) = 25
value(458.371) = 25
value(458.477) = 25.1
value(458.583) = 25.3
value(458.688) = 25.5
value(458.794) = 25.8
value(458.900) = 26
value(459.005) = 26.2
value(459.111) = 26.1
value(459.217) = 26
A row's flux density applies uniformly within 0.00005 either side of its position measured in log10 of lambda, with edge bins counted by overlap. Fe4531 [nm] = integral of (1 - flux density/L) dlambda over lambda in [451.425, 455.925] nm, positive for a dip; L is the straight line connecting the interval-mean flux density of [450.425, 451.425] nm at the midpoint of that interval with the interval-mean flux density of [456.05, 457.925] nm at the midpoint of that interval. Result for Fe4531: 0.22 nm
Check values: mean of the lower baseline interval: 27.2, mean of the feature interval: 25.6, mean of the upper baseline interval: 26.5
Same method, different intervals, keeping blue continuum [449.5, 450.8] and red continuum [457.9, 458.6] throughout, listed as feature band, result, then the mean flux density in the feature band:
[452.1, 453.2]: 0.10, 24.3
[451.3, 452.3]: 0.03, 26.2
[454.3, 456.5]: -0.06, 26.7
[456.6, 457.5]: -0.03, 26.3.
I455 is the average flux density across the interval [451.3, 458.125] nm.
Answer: 25.9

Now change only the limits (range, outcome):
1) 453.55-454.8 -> 26.1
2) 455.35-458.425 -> 26.4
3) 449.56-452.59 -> 26.8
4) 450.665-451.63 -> 26.7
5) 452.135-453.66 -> 24.2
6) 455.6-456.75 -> 27.2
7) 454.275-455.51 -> 26.3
